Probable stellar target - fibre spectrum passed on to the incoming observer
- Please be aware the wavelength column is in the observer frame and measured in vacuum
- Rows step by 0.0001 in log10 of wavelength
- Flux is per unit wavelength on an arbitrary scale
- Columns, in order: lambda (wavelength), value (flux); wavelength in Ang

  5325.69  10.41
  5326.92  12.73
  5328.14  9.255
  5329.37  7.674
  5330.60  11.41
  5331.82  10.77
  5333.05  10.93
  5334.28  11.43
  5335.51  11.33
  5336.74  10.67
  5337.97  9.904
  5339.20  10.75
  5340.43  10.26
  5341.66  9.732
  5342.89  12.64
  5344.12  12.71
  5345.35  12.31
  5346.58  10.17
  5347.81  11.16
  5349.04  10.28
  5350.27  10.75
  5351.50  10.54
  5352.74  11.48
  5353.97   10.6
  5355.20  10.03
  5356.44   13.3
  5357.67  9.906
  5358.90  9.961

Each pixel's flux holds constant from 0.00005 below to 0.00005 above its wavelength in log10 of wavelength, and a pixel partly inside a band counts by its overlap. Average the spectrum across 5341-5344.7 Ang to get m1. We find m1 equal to 11.7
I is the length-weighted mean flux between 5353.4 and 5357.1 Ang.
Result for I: 11.3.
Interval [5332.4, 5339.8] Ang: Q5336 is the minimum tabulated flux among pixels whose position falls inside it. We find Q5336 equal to 9.904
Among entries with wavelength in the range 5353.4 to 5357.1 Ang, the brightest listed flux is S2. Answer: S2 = 13.3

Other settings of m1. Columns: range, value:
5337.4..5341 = 10.3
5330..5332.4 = 11.1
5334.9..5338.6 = 10.6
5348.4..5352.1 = 10.5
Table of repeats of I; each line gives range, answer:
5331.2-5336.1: 11.1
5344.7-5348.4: 11.2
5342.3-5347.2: 12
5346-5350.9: 10.6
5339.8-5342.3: 10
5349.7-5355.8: 10.7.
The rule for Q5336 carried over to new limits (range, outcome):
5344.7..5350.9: 10.17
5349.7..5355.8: 10.03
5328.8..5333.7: 7.674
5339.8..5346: 9.732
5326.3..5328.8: 9.255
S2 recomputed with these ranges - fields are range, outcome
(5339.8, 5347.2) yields 12.71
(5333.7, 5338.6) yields 11.43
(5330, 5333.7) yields 11.41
